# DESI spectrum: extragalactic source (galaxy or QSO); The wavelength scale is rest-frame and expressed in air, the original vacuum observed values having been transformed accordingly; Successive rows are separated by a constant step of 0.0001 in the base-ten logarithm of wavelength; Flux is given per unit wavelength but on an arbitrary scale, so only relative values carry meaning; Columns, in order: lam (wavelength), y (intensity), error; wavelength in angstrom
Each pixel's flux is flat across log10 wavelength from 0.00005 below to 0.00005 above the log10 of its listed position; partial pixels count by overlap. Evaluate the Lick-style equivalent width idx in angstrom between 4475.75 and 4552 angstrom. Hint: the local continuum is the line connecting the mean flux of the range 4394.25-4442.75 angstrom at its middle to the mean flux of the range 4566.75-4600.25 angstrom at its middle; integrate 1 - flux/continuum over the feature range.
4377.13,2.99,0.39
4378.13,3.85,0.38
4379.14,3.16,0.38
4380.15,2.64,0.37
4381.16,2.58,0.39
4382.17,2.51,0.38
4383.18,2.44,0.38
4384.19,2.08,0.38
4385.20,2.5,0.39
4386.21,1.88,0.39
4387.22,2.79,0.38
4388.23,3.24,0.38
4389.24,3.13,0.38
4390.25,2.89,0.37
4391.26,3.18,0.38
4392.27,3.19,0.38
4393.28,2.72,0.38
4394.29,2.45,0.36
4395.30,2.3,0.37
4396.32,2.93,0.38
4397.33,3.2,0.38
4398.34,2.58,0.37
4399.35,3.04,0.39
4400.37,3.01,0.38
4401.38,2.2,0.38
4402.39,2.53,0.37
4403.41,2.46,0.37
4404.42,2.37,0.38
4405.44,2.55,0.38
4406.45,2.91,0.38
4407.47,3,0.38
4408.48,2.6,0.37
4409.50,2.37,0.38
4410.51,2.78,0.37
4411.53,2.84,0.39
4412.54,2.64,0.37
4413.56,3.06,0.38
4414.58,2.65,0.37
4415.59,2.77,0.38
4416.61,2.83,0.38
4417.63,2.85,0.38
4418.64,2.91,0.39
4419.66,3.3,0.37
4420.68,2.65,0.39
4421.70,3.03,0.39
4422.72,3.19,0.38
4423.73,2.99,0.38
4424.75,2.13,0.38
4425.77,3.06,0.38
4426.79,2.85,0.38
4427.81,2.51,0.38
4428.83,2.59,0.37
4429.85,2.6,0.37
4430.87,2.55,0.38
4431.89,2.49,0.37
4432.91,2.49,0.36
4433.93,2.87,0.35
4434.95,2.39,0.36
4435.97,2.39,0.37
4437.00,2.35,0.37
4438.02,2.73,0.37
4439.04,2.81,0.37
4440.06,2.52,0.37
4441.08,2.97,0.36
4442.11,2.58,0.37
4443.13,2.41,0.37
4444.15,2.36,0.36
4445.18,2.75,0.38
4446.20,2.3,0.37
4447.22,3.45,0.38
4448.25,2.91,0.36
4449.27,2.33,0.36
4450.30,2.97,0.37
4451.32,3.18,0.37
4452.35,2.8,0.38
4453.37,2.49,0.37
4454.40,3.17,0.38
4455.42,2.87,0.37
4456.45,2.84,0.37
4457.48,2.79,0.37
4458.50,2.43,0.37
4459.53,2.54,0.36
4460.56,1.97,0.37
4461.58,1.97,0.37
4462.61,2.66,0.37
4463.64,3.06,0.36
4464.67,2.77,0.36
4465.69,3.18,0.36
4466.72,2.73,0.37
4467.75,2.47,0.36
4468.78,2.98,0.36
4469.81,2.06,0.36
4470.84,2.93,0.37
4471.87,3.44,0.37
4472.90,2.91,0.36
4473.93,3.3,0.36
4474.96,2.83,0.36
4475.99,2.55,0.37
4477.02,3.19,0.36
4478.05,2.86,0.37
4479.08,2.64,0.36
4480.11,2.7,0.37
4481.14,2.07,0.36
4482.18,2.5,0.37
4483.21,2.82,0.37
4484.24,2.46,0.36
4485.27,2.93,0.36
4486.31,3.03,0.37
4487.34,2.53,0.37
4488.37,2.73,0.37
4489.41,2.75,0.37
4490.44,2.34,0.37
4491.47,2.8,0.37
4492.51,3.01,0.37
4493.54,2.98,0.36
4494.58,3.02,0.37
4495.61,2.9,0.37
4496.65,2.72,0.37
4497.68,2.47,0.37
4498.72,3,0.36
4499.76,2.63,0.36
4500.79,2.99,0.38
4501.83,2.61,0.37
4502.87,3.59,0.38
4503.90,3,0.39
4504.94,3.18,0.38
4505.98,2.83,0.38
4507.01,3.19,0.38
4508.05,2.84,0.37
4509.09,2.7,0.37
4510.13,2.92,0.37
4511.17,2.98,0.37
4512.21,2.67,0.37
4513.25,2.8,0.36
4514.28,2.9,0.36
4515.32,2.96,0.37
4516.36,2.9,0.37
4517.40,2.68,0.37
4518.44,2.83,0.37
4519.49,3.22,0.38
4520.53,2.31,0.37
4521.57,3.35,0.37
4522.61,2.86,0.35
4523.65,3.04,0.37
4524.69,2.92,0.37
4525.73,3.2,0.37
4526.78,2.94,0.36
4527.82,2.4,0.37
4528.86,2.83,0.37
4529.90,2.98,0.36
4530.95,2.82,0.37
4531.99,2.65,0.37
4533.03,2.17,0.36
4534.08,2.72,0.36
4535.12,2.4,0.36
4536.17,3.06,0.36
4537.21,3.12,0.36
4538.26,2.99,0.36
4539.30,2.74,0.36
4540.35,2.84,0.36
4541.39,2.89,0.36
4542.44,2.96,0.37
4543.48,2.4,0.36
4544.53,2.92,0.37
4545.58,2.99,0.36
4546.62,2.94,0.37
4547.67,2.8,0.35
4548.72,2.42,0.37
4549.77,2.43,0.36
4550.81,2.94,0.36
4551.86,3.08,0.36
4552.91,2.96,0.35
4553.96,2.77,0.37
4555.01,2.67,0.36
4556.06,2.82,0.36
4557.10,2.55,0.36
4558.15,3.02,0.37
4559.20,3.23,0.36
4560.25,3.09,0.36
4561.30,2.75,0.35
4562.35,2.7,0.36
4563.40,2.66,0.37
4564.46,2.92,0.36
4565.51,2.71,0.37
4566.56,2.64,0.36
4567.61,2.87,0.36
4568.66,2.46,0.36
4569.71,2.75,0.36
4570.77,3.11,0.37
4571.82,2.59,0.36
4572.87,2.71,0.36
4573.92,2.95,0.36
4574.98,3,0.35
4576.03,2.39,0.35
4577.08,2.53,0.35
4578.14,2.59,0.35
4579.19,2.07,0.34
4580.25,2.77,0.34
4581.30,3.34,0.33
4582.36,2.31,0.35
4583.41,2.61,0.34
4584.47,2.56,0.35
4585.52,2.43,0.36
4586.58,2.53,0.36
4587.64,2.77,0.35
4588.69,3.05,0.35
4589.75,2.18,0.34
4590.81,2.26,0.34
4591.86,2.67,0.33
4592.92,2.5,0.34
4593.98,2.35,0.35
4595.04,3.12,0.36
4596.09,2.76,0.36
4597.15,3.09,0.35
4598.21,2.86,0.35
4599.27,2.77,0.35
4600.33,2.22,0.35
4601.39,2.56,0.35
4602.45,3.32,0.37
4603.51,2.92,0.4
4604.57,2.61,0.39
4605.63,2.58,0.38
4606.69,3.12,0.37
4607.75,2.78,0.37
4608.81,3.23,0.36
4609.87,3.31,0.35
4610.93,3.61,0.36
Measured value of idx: -3.8 angstrom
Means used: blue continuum 2.71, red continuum 2.67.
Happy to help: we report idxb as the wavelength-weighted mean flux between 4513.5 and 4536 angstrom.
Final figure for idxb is 2.82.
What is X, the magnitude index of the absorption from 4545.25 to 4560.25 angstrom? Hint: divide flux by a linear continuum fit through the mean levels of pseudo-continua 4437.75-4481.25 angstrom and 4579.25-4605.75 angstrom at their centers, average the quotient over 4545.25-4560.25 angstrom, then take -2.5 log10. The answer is -0.056 mag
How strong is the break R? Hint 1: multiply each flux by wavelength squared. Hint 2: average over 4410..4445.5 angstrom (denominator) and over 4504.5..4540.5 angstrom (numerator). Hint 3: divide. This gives 1.10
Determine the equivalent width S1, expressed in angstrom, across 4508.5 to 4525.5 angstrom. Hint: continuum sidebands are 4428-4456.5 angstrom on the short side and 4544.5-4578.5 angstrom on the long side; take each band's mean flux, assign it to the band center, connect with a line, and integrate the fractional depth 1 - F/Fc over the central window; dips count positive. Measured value -0.8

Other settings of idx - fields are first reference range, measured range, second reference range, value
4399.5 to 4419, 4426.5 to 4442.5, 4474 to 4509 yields 0.8 angstrom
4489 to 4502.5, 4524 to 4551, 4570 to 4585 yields -0.5 angstrom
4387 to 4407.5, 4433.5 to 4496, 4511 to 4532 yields 2.4 angstrom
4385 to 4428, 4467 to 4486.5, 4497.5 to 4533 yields 0.5 angstrom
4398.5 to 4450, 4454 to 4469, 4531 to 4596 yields 0.1 angstrom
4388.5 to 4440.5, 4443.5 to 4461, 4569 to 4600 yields 0.0 angstrom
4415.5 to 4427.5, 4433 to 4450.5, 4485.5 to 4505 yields 1.4 angstrom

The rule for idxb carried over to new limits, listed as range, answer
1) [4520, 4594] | 2.75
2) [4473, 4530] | 2.84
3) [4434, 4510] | 2.76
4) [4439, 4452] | 2.73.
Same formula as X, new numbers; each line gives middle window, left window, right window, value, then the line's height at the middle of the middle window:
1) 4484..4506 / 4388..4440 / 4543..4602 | -0.045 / 2.73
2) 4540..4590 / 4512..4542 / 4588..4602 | -0.005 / 2.73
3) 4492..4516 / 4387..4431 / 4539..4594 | -0.062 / 2.75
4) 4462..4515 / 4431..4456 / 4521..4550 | -0.029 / 2.75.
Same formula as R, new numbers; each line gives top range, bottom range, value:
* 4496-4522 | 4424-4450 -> 1.14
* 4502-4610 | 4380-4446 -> 1.11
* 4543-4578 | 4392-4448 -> 1.09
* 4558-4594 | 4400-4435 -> 1.06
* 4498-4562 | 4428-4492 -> 1.09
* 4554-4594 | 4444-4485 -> 1.03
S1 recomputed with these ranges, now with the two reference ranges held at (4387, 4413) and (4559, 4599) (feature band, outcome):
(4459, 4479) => -0.10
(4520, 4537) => -0.47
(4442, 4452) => 0.07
